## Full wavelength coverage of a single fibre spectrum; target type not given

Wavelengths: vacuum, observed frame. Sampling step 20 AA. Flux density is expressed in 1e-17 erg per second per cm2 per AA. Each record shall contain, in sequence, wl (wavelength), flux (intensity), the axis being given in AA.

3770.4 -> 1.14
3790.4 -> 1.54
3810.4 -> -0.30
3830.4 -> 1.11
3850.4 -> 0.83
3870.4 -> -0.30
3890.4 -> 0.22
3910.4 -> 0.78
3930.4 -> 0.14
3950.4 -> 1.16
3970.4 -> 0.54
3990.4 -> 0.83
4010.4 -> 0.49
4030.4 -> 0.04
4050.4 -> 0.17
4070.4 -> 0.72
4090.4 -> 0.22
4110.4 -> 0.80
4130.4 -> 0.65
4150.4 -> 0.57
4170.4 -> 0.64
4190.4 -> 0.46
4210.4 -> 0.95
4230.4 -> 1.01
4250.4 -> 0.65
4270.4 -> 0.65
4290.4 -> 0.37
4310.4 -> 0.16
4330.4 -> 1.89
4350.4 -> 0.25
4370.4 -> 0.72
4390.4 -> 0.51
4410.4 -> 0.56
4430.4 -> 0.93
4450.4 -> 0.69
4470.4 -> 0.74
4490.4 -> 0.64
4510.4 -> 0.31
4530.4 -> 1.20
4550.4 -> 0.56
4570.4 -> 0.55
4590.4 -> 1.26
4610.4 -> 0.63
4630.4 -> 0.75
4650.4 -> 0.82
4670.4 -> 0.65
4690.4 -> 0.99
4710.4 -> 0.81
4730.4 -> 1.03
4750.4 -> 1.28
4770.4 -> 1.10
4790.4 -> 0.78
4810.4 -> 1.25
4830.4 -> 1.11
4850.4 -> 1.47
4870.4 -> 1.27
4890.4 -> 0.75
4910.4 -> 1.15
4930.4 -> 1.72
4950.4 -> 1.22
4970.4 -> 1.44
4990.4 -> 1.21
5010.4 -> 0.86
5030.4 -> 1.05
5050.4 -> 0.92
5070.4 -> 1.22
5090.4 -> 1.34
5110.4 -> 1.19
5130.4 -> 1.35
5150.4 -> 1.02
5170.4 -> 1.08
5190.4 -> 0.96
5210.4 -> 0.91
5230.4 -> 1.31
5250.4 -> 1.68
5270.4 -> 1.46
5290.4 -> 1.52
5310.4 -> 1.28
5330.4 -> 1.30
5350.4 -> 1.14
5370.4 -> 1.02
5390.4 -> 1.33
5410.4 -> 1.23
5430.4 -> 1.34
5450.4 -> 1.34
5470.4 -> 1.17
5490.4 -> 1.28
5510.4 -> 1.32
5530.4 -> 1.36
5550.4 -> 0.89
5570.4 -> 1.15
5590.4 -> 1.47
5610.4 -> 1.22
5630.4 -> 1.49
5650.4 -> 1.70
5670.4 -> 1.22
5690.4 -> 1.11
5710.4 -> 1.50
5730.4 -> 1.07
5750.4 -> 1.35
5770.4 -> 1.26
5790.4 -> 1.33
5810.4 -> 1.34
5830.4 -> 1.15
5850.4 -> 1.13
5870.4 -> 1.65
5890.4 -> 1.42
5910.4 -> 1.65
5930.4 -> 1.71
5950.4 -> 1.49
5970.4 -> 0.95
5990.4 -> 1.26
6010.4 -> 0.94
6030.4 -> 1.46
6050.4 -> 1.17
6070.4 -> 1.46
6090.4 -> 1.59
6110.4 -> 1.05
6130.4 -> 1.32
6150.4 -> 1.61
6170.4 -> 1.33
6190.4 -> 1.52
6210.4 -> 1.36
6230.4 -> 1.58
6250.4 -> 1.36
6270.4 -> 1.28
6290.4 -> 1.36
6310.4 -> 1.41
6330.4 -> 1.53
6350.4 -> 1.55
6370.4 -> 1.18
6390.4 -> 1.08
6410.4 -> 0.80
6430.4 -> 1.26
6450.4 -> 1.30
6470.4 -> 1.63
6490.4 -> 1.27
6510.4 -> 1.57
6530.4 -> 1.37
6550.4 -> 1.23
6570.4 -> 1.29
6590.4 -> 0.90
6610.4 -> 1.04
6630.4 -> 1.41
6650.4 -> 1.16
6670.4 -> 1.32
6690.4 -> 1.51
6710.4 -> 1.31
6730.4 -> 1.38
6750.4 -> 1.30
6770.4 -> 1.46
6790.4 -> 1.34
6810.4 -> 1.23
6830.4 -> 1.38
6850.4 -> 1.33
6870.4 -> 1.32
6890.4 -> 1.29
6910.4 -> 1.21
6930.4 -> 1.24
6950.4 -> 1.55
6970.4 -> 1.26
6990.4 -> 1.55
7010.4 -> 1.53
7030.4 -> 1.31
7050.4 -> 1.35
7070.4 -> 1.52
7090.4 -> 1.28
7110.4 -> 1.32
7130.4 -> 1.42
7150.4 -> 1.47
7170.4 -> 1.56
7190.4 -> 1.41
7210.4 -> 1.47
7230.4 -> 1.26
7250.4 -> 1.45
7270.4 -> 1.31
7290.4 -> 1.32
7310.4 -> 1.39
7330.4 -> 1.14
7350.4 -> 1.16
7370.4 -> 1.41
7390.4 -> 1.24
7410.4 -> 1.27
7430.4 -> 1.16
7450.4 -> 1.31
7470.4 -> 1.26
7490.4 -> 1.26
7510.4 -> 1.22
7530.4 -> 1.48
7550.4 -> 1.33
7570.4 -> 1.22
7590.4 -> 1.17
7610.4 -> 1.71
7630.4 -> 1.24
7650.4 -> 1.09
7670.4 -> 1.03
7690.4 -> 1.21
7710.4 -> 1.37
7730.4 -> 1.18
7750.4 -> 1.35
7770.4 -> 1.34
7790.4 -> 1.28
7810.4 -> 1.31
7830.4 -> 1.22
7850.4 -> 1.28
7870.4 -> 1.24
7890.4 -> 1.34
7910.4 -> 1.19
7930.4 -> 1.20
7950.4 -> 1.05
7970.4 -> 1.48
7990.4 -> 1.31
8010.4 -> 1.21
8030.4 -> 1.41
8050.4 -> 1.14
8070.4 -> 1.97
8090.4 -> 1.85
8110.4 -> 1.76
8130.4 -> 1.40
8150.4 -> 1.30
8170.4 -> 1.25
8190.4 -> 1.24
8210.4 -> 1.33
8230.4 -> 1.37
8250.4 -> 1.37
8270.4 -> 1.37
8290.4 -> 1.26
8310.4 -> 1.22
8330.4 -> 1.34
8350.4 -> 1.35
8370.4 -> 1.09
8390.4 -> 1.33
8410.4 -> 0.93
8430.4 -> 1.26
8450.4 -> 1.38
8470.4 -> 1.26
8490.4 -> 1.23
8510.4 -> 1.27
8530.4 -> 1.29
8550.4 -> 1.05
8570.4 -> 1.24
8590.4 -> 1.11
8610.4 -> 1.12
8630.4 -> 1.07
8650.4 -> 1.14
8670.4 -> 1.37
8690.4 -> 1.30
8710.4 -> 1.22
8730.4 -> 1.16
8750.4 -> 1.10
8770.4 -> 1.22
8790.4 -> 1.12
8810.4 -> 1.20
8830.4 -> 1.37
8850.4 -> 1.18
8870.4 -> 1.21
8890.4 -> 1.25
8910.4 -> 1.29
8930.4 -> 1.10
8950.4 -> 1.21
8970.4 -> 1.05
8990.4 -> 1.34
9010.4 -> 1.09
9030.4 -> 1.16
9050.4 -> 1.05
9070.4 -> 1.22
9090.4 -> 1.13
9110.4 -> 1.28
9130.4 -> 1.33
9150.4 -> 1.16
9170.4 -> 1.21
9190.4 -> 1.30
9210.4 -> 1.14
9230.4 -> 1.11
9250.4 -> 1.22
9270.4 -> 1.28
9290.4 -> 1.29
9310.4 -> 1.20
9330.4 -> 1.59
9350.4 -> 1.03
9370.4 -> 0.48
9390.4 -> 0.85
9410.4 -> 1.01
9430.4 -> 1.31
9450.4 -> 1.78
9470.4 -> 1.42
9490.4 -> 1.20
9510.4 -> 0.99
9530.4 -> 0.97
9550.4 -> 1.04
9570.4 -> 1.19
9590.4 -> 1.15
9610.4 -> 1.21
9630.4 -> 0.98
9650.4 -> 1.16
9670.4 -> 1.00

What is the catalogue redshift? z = 0.23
